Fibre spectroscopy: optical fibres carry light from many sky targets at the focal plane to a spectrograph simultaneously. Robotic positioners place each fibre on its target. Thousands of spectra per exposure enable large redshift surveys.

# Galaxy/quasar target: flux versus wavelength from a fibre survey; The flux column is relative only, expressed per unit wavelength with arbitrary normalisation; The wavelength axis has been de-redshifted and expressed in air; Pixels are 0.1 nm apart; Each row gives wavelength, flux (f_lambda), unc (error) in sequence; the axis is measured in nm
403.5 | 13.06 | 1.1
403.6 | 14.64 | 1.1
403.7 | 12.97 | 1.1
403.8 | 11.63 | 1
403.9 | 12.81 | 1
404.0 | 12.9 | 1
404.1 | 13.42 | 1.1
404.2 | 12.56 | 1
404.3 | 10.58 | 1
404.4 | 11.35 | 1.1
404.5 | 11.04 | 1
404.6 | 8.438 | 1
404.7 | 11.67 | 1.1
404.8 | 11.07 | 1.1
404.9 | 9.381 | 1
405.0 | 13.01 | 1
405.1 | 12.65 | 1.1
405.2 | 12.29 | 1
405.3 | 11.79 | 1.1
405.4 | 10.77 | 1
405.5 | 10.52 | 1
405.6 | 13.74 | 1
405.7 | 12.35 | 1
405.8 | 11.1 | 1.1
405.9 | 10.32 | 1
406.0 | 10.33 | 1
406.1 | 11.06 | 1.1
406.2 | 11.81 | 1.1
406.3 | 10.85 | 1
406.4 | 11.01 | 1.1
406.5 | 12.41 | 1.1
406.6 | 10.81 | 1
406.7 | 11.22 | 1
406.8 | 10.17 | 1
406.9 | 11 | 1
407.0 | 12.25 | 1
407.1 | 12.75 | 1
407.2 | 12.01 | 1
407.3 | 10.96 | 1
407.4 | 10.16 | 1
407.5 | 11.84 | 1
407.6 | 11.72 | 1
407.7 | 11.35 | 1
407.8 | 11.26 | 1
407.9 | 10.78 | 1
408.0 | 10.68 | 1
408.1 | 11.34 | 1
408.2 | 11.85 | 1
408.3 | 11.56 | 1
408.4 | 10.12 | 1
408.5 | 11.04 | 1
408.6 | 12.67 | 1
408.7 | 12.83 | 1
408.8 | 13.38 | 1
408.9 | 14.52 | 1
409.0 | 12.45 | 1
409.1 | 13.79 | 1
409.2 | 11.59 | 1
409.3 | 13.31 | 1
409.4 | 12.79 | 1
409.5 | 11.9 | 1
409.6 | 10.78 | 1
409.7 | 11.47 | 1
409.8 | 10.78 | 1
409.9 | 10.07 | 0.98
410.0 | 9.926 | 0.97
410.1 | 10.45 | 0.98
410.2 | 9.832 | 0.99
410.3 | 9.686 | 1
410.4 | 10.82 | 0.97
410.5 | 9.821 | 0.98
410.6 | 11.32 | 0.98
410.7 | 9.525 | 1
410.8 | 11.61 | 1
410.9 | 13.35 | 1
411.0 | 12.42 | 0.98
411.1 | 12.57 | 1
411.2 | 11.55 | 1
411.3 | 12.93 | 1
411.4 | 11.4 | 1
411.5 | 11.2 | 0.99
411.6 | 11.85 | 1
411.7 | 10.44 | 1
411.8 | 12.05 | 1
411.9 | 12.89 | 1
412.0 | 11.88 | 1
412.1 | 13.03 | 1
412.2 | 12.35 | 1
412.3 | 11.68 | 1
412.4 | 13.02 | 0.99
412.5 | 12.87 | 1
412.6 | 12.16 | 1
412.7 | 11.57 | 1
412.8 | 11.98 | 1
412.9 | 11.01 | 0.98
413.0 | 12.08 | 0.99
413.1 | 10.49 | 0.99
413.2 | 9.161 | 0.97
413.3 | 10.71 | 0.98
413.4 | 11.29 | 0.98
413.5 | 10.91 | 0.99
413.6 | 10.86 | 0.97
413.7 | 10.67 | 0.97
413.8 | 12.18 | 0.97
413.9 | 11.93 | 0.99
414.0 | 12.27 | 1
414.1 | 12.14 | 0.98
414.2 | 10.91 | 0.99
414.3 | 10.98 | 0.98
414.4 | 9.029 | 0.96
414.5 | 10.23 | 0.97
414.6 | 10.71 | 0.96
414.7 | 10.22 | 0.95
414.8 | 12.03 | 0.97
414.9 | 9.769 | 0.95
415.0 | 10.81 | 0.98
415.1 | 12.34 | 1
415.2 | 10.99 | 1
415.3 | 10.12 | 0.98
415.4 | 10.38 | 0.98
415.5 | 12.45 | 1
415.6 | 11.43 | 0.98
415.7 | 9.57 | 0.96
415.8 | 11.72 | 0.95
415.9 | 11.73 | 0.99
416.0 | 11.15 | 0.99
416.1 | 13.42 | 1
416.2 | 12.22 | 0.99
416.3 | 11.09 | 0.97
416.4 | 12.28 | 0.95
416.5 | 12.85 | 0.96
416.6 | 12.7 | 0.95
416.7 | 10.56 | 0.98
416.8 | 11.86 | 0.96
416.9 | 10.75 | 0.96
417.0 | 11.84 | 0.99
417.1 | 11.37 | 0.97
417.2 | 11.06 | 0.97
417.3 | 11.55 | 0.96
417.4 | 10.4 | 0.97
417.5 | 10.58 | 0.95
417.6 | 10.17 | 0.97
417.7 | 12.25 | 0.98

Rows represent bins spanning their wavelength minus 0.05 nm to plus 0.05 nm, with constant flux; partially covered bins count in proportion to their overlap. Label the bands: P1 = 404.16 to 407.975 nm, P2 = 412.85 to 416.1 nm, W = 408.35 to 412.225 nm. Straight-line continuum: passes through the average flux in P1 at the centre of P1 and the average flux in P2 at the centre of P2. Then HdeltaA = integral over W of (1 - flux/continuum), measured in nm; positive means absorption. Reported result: -0.18 nm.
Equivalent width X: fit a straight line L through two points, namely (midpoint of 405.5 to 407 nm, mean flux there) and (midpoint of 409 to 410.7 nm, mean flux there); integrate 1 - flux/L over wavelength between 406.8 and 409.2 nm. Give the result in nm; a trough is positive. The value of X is -0.124 nm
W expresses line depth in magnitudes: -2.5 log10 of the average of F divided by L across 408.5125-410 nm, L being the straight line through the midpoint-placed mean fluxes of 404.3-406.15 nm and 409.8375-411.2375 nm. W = -0.11 mag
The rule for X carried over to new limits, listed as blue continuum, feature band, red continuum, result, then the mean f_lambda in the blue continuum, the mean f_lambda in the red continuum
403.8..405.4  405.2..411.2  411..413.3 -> 0.13 nm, 11.6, 11.8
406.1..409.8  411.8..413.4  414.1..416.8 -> -0.05 nm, 11.7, 11.2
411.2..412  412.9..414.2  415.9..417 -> 0.07 nm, 11.8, 11.9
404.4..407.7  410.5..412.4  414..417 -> -0.09 nm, 11.3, 11.3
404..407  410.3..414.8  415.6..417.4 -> 0.03 nm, 11.4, 11.6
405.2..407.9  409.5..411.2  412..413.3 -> 0.10 nm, 11.4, 11.7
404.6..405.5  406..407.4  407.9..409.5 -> 0.05 nm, 11.3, 12.2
